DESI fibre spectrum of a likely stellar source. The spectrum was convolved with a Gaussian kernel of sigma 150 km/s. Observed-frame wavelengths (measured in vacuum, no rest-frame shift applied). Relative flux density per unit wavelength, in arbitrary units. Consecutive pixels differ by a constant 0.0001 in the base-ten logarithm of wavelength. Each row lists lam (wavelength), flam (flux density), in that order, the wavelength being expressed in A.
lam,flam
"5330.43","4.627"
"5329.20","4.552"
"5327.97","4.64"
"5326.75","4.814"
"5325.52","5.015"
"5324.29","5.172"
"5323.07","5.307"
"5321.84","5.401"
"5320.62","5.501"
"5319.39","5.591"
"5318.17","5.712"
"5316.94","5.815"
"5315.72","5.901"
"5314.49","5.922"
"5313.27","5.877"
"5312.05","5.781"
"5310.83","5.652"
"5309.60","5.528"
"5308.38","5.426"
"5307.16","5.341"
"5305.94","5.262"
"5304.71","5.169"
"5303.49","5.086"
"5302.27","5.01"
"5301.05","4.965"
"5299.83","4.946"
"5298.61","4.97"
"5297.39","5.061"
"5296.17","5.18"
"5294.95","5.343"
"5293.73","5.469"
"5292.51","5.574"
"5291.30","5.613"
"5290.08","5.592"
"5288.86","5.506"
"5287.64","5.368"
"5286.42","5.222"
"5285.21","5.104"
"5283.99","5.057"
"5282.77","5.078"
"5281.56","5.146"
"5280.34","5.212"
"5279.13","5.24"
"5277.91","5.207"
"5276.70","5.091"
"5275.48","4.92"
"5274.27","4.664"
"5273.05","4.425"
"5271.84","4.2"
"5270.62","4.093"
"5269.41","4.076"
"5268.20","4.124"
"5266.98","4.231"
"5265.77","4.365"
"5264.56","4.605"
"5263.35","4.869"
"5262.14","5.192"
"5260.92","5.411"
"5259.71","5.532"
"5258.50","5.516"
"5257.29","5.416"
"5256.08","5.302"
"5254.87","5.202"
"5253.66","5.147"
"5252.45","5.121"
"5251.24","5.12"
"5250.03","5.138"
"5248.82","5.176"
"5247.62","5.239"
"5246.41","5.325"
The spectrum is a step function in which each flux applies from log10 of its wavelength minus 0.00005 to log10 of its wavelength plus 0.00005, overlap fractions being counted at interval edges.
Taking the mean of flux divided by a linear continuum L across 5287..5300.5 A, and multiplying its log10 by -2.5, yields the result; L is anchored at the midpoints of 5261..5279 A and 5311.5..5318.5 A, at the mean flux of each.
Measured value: -0.014 mag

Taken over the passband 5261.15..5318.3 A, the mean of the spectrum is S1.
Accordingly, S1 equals 5.13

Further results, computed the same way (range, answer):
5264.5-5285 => 4.7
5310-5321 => 5.75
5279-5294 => 5.32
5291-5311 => 5.26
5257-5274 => 4.7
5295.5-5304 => 5.03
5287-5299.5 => 5.36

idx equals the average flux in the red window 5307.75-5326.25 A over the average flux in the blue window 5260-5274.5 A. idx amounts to 1.2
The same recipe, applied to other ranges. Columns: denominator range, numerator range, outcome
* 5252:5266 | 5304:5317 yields 1.08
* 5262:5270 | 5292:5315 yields 1.20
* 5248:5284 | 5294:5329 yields 1.08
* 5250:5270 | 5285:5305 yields 1.06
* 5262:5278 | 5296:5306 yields 1.11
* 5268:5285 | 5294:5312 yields 1.10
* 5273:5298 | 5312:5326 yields 1.07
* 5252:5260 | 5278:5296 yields 1.00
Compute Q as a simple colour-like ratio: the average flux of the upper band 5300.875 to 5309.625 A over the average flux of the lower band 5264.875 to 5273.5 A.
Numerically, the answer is 1.23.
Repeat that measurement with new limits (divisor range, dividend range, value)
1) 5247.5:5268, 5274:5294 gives 1.03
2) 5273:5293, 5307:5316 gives 1.09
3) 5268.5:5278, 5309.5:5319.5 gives 1.27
